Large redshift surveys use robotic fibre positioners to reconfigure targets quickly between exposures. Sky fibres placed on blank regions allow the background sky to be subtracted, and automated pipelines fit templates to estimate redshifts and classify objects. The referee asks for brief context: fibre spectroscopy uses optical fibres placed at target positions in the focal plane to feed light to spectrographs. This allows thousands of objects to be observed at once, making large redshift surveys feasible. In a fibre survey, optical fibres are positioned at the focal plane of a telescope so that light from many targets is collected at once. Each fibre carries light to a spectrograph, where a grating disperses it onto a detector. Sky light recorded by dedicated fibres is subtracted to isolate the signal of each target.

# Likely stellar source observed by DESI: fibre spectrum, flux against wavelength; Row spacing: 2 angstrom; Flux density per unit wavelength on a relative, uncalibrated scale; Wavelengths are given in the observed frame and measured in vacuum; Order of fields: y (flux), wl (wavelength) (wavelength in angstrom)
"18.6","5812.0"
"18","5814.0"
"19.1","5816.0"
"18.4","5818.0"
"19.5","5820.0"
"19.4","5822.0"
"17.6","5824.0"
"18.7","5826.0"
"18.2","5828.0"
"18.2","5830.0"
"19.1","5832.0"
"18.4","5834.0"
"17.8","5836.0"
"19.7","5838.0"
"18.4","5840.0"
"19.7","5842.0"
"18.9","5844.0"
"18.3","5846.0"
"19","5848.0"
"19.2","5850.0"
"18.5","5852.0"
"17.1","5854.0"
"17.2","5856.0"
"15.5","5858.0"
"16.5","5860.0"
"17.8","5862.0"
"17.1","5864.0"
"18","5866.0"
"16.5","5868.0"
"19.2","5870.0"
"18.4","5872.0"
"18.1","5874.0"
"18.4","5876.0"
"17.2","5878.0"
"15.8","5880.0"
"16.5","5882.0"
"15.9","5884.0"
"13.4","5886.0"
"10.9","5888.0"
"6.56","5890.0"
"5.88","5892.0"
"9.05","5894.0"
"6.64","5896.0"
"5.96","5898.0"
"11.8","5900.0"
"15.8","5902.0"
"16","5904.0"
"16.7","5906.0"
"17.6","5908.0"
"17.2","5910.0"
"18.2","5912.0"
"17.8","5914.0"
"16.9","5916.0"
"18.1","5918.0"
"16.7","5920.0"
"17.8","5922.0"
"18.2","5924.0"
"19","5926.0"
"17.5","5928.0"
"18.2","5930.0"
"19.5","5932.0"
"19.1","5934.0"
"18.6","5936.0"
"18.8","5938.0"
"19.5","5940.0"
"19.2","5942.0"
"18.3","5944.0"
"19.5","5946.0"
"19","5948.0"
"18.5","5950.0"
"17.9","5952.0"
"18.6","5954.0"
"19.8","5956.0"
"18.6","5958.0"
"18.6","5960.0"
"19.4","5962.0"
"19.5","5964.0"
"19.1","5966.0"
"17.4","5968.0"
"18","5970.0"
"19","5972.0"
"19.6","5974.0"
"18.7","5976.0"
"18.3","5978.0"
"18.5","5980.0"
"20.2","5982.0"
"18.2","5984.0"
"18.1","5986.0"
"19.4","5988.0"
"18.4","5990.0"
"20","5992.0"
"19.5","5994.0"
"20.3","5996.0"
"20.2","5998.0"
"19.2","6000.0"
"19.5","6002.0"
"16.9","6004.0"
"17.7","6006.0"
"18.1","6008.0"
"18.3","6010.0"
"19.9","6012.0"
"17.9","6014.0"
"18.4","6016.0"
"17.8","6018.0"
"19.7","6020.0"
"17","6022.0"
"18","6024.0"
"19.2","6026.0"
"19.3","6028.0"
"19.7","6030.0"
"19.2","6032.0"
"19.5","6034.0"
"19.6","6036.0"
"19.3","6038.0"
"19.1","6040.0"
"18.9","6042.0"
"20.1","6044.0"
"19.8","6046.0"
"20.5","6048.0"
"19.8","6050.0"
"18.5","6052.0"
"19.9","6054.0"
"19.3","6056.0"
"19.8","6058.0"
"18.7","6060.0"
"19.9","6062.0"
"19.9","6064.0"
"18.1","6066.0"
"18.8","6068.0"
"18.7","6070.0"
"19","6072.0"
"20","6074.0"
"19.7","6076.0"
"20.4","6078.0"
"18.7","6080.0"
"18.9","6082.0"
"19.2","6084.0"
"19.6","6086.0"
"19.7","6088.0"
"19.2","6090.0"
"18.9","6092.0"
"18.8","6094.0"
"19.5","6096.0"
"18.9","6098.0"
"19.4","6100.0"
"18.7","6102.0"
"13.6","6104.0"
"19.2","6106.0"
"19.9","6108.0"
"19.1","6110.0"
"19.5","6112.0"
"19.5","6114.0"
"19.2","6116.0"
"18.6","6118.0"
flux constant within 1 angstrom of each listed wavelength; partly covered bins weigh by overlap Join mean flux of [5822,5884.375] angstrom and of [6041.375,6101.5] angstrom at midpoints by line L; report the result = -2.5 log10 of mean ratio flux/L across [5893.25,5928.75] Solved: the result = 0.19 mag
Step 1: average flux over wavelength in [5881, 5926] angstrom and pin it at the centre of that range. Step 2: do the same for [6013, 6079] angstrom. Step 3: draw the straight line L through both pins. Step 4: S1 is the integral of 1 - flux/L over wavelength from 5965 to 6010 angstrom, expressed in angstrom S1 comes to -4.45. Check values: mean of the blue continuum 14.2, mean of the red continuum 19.2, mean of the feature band 18.8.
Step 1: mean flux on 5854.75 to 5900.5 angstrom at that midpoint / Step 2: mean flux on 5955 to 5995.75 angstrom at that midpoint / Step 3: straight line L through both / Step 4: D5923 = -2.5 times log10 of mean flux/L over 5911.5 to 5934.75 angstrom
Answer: -0.10 mag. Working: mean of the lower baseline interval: 14.3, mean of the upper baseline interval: 18.9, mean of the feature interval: 18.1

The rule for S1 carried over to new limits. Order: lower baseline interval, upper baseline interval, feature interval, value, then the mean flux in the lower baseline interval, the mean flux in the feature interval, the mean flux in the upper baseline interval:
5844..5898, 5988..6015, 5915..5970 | -3.9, 15.4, 18.6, 18.9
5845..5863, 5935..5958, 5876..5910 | 9.9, 17.7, 12.9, 18.9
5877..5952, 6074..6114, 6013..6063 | -3.0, 15.9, 19.2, 19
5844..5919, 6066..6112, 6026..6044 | -1.3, 15.6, 19.4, 19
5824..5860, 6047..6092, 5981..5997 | -0.2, 18.3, 19.3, 19.4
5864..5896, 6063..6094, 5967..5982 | -1.7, 14.5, 18.6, 19.2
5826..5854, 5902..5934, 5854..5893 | 5.8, 18.7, 15.6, 17.7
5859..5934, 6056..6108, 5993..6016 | -1.6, 15.6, 18.8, 19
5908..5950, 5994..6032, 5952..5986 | -0.5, 18.3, 18.8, 18.8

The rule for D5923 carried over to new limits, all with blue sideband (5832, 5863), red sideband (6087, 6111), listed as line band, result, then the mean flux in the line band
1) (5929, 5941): -0.03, 18.9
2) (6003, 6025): 0.02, 18.2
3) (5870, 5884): 0.05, 17.4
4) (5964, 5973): 0.00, 18.5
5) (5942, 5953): -0.02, 18.7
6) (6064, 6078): -0.03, 19.2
